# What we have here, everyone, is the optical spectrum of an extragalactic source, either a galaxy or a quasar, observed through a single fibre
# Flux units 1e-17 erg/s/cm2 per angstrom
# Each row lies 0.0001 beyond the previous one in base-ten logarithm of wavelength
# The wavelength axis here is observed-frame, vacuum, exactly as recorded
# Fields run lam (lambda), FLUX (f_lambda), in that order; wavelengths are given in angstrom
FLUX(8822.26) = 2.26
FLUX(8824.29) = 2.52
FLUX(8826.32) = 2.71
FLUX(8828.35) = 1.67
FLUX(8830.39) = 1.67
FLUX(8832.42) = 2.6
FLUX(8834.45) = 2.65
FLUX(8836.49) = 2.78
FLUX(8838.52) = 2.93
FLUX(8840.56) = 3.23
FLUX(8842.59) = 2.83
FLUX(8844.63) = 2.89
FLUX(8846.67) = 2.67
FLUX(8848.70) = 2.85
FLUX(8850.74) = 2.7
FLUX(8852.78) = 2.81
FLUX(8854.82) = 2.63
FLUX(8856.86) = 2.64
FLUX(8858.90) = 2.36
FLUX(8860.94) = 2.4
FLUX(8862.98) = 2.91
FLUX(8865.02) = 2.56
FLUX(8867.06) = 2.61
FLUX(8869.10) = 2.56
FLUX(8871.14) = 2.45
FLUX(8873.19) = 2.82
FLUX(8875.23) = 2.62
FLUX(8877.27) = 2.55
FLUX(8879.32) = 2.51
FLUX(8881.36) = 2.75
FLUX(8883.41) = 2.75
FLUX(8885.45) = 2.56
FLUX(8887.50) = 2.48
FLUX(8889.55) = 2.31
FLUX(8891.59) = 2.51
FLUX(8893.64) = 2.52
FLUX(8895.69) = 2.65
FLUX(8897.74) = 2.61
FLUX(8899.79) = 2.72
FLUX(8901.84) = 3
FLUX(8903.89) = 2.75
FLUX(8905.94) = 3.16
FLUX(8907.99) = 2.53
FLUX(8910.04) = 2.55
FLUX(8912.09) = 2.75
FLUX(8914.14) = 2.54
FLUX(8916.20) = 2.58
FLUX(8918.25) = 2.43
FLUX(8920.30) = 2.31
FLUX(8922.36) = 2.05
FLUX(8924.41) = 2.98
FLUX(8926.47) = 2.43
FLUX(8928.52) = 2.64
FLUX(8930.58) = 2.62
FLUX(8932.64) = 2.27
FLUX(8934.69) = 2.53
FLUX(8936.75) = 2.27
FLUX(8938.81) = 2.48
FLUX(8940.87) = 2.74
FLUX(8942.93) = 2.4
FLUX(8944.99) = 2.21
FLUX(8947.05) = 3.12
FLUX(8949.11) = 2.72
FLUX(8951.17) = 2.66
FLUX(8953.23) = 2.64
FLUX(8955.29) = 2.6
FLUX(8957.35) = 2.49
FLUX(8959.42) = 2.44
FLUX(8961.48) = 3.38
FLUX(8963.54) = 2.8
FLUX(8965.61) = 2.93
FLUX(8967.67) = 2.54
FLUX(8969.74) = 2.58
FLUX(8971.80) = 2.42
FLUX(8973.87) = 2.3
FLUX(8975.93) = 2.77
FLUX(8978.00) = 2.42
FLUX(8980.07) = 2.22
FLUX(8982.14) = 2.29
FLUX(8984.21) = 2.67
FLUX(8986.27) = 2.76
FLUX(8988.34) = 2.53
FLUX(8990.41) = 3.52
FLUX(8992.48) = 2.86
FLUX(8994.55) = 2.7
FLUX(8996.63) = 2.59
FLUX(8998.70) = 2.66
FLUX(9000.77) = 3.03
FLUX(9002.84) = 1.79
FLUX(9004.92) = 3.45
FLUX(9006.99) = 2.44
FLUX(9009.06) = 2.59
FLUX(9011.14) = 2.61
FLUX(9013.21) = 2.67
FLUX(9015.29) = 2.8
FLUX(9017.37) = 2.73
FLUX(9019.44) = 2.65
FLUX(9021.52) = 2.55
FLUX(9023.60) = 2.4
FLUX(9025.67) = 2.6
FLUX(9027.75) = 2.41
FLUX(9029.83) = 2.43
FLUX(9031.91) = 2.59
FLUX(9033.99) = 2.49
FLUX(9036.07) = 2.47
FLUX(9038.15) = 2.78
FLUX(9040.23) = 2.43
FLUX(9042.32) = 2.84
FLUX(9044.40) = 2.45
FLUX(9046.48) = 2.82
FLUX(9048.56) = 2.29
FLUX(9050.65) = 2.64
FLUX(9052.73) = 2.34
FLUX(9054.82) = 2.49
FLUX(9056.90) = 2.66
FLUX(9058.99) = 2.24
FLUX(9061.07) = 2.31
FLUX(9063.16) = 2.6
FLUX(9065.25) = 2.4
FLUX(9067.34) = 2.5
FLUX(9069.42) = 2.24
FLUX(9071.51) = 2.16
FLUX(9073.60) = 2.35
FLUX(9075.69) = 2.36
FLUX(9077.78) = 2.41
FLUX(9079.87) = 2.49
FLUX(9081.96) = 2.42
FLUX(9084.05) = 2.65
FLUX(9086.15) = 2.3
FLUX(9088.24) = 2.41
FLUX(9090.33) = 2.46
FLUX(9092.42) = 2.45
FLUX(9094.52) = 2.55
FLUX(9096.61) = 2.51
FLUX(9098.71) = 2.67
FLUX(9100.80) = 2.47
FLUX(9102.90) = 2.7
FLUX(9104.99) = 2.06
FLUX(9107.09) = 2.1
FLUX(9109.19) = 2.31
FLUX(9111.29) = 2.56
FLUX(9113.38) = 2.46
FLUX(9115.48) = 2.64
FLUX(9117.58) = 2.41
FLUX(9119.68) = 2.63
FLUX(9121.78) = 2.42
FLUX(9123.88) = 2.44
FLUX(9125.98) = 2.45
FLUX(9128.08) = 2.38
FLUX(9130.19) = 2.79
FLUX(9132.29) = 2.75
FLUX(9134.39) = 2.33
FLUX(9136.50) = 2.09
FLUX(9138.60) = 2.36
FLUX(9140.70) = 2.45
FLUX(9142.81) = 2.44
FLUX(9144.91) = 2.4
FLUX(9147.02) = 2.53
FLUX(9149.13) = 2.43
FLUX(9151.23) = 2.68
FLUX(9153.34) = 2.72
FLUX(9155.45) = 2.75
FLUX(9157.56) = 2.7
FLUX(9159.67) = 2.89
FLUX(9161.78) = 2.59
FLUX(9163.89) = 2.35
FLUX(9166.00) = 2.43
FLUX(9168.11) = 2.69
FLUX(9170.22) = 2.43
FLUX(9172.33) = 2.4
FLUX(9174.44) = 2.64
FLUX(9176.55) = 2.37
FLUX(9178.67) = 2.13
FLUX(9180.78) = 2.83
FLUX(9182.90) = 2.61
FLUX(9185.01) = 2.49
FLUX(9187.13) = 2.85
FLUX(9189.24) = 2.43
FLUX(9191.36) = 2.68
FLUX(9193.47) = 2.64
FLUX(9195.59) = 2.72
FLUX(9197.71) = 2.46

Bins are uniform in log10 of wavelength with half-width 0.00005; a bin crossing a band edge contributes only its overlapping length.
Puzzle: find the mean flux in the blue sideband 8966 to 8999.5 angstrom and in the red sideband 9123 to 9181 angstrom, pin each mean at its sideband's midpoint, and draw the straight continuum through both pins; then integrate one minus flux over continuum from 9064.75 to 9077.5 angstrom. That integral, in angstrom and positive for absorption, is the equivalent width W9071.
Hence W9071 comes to 1.1 angstrom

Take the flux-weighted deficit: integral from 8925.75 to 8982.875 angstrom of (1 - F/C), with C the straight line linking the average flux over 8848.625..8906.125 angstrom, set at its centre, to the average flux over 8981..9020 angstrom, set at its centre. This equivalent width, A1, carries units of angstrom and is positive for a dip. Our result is 2.3 angstrom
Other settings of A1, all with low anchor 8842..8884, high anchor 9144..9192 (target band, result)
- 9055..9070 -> 1.0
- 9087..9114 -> 1.5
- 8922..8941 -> 0.9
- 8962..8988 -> 0.5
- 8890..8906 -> -0.3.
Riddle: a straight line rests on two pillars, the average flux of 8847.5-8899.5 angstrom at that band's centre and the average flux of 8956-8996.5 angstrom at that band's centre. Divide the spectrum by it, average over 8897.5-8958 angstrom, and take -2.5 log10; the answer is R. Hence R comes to 0.02 mag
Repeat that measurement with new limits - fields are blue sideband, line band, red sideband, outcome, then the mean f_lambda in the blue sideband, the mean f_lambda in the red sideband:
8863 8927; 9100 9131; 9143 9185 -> 0.05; 2.61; 2.55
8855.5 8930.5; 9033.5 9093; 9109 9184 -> 0.03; 2.6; 2.52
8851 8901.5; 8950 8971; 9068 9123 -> -0.07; 2.6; 2.43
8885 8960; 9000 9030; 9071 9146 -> -0.04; 2.57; 2.44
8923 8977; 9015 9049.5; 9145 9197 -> 0.01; 2.61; 2.58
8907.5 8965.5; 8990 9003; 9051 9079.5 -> -0.11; 2.58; 2.4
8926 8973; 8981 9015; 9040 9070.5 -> -0.06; 2.61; 2.48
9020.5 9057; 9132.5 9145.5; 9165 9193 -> 0.07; 2.53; 2.54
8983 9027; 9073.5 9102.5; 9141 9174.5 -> 0.06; 2.69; 2.56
